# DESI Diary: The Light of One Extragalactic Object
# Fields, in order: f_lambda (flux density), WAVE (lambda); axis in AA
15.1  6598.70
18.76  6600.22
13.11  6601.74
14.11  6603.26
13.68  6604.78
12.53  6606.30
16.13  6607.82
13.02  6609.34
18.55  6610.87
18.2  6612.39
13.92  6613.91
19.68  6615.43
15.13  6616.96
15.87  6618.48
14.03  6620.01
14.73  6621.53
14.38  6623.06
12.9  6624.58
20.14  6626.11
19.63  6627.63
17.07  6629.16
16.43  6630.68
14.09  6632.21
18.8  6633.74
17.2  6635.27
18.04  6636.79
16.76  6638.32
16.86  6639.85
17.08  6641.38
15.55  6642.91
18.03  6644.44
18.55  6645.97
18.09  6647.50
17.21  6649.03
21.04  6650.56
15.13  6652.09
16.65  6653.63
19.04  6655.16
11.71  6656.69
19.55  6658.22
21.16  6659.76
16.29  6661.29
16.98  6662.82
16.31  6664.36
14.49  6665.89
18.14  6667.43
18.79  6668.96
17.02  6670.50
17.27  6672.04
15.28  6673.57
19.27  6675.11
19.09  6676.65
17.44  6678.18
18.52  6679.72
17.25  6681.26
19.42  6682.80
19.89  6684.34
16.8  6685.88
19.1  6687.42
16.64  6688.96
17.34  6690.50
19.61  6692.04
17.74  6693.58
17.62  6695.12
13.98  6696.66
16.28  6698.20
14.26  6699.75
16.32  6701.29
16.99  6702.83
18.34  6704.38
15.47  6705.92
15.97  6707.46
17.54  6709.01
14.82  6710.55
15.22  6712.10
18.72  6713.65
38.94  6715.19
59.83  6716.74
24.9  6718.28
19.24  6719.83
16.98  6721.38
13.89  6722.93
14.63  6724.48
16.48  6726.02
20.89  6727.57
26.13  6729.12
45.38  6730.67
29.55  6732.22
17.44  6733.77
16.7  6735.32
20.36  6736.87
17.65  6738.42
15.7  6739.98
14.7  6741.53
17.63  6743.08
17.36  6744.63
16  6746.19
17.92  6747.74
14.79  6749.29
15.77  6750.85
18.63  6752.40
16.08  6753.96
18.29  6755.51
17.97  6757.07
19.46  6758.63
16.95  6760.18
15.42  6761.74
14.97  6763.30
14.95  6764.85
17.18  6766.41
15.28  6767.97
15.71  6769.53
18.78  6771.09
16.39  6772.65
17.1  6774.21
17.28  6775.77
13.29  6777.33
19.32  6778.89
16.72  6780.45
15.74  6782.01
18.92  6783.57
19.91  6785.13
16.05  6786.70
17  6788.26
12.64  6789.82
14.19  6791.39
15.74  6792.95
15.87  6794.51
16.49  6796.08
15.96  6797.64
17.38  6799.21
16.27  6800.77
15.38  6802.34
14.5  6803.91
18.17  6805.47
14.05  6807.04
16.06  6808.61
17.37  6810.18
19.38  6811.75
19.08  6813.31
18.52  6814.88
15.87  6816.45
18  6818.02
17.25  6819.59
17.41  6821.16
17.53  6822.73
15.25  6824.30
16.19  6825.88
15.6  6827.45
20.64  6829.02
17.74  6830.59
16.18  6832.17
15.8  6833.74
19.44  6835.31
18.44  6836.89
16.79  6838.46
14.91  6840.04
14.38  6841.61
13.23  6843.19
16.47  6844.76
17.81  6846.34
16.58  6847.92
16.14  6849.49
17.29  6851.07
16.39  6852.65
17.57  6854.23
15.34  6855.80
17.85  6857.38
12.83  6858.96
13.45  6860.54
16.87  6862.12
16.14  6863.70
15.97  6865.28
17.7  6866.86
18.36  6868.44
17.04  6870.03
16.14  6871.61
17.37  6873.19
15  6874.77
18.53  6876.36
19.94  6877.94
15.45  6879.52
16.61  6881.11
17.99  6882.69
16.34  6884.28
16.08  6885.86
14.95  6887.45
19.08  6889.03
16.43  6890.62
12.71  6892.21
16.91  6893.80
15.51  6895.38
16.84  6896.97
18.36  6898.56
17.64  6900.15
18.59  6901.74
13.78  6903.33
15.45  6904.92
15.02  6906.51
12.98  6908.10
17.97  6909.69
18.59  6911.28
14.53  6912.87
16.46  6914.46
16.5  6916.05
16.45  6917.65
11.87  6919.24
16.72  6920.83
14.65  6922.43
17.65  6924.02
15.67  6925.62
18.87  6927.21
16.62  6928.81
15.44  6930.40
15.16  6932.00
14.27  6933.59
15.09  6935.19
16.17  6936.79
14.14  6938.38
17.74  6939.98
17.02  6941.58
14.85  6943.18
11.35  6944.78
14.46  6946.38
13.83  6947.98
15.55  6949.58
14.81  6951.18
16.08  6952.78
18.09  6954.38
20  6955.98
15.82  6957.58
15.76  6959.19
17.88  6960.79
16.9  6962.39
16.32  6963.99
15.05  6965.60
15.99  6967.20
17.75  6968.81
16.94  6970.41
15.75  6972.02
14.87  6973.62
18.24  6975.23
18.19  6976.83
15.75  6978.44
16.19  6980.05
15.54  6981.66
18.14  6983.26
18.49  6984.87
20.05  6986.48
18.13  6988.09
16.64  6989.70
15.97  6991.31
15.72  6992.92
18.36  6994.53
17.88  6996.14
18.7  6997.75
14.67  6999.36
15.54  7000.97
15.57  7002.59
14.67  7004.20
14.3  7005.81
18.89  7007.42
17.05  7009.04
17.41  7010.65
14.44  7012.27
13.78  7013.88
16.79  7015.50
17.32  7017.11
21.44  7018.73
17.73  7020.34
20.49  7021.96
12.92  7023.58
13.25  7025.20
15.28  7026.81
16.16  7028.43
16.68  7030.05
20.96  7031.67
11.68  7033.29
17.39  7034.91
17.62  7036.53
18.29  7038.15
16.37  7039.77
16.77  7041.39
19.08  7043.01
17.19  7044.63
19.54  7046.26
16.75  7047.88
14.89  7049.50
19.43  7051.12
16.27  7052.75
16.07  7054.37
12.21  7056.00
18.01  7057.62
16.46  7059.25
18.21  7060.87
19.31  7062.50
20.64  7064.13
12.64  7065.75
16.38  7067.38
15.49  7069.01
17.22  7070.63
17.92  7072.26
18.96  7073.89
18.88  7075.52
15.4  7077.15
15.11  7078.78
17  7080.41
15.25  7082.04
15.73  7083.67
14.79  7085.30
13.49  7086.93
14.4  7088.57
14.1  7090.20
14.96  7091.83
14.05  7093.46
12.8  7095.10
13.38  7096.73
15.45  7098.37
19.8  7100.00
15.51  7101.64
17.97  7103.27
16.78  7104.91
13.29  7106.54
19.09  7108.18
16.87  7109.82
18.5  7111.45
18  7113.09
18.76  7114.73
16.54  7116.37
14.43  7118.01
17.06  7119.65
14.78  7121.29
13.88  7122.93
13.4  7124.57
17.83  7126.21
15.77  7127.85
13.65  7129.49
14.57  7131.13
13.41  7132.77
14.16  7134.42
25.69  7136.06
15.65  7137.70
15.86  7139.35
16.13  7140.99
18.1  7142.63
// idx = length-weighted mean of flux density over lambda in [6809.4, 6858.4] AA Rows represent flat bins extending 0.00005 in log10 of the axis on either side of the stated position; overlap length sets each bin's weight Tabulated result 17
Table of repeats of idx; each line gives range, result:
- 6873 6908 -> 16.5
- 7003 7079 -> 16.8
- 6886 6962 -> 16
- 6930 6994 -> 16.3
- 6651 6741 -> 19.3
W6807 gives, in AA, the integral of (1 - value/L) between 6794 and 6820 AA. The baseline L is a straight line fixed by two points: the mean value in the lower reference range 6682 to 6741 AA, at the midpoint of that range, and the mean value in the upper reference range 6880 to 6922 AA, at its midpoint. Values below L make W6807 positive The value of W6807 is 2.0 AA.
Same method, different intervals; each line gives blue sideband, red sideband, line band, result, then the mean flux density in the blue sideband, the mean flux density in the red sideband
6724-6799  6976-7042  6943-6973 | 1.8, 17.8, 16.8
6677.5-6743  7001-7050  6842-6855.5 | 1.6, 20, 16.7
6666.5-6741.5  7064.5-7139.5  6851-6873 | 2.3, 19.8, 16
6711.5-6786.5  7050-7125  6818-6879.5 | 6.1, 19.5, 16.2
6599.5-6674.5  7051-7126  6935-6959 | 0.9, 16.6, 16.2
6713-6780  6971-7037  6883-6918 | 3.3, 19.8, 16.7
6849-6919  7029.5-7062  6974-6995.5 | -0.7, 16.4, 17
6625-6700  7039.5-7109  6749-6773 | 0.7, 17.4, 16.3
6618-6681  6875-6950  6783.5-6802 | 0.3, 17.1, 16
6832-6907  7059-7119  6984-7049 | -2.1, 16.5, 16.3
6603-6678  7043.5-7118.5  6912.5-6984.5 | 2.0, 16.8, 16.4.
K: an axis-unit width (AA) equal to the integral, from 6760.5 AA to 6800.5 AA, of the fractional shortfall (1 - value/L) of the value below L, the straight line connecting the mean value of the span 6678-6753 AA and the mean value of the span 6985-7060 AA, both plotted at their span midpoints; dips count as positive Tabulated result 5.6 AA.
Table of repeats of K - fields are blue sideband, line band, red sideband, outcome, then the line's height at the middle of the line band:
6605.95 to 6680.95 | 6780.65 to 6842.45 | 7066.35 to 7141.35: -0.4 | 16.6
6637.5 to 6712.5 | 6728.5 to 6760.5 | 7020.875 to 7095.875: -4.6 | 17.1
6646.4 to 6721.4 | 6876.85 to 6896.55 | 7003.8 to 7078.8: 1.3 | 17.7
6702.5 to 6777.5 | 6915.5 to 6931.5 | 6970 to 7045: 1.4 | 17.6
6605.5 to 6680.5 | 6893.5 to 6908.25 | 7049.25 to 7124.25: 0.3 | 16.5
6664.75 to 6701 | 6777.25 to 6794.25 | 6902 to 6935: 0.3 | 16.7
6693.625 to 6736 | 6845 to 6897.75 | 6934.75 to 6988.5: 4.7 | 18.1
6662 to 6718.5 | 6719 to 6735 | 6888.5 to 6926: -2.9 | 18.6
